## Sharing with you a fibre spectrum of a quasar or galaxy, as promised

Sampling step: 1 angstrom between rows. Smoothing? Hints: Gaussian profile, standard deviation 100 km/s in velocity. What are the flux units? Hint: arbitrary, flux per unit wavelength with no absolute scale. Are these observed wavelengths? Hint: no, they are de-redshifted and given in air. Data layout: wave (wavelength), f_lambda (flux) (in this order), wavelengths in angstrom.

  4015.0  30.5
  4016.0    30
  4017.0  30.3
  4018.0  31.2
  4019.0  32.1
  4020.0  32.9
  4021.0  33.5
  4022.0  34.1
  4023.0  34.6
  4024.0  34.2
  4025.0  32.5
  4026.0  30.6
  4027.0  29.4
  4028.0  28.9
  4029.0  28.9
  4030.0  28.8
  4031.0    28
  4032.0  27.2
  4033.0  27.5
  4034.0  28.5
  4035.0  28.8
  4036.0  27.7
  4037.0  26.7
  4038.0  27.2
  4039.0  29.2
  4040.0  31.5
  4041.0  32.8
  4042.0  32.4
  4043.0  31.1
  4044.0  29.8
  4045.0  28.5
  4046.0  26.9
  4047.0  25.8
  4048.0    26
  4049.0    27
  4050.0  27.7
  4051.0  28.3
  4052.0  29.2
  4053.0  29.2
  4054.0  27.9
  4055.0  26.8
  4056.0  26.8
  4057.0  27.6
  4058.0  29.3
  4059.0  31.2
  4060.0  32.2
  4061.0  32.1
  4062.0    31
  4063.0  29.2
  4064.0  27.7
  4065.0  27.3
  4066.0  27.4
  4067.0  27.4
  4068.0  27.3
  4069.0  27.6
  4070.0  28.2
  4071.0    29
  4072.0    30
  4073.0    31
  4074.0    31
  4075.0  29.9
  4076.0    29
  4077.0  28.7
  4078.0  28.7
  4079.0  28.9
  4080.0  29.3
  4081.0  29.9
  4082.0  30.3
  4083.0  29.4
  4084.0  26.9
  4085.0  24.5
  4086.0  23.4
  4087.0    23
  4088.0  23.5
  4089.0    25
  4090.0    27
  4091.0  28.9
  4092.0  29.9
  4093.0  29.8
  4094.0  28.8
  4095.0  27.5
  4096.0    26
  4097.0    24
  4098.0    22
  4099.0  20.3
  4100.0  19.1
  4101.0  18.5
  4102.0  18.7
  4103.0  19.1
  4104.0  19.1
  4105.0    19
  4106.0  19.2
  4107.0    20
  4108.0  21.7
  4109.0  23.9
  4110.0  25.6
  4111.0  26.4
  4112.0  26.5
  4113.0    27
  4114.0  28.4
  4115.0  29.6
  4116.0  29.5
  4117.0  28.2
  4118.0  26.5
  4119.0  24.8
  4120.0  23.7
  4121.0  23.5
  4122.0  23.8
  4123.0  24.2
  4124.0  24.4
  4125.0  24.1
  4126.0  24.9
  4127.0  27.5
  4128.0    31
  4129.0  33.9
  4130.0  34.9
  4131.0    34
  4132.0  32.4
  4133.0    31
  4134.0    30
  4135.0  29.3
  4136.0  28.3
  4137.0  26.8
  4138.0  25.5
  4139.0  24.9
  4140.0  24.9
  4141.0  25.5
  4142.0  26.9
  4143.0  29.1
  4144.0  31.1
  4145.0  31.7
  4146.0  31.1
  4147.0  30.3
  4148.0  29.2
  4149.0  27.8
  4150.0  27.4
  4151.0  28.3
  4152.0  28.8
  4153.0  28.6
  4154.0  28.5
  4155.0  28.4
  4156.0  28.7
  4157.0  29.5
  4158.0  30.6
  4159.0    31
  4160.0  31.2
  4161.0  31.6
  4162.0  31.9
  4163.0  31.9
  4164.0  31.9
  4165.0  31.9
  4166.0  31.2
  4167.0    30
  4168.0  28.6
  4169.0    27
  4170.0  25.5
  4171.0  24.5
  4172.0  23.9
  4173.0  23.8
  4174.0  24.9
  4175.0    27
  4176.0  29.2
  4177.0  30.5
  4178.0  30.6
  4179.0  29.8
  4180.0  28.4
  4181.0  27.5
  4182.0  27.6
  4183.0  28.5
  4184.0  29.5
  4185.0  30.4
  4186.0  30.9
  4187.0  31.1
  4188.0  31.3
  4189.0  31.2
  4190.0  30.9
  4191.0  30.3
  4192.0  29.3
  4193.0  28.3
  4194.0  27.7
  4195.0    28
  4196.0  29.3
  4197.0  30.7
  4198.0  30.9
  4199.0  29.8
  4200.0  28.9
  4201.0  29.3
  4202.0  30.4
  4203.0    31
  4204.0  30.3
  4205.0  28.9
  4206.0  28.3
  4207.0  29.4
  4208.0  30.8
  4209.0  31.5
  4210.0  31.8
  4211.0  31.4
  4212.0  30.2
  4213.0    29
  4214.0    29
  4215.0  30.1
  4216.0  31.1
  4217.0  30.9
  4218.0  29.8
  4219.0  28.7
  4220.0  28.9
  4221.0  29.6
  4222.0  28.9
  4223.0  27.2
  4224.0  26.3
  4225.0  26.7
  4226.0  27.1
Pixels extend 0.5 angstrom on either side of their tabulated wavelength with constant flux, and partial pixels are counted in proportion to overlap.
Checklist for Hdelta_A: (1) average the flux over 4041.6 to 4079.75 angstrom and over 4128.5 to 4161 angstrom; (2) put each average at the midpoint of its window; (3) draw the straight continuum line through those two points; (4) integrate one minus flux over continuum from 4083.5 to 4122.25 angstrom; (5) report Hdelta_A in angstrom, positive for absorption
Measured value 6.2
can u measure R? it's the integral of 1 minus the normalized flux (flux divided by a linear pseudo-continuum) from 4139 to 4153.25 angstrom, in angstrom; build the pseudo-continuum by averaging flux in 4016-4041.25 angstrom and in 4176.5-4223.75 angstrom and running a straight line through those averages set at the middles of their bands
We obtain 0.7 angstrom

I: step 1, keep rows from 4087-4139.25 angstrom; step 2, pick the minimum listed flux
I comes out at 18.5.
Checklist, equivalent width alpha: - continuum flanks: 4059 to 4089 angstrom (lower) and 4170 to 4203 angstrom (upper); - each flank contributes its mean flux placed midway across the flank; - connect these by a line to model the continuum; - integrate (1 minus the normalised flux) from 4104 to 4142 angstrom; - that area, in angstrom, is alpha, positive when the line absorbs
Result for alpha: 2.77 angstrom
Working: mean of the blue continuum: 28.4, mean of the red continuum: 28.9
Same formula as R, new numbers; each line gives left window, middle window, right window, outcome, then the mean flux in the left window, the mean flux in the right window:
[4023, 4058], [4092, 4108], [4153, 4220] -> 3.7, 28.9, 29.5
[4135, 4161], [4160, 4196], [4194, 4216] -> 0.3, 28.6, 29.9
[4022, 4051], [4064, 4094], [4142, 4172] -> 1.4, 29.3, 29.4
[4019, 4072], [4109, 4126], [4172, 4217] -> 2.0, 29.3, 29.5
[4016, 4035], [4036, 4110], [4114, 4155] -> 6.6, 30.7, 28.2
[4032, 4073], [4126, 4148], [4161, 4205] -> -0.3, 28.7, 29.2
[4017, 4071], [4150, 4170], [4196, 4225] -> -0.1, 29.4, 29.7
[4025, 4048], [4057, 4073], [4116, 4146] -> -0.3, 28.9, 27.9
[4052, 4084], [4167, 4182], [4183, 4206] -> 1.2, 29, 29.9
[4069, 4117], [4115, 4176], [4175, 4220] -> -1.2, 25.9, 29.8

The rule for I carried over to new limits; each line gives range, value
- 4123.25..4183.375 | 23.8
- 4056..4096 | 23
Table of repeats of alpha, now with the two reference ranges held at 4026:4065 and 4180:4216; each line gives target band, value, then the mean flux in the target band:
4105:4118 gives 1.8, 25.3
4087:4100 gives 1.5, 25.7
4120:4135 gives 0.5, 28.4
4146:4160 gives 0.2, 29.2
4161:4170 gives -0.2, 30.3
